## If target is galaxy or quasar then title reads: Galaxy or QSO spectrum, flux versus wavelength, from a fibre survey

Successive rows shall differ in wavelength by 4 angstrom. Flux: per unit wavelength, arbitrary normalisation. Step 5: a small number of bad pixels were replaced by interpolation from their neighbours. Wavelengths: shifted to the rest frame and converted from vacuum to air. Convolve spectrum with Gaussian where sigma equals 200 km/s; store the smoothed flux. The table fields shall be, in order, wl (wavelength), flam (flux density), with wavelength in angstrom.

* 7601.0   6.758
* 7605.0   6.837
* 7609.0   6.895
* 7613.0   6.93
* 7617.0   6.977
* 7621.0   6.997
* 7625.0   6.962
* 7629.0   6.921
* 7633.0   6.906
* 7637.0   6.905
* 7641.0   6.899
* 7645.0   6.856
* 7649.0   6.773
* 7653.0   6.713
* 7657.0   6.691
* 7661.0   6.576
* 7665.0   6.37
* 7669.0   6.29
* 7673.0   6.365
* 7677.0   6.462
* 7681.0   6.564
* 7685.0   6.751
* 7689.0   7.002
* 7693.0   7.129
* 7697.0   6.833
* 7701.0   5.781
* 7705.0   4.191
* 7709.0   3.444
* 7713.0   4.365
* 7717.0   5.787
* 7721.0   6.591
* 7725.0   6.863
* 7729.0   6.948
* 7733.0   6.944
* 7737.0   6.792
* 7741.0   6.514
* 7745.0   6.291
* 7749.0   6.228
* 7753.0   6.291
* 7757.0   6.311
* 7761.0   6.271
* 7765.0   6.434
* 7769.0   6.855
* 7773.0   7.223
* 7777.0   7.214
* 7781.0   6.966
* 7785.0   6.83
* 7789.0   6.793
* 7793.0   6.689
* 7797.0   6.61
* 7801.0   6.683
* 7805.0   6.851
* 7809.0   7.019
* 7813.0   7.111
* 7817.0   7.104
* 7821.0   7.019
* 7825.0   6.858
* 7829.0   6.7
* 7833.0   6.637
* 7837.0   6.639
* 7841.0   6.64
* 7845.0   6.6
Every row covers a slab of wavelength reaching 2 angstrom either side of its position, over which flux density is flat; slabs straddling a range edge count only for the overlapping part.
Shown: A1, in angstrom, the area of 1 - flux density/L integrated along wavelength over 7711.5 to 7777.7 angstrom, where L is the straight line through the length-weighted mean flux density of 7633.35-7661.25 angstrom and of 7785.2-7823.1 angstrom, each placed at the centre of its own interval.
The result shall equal 3.64 angstrom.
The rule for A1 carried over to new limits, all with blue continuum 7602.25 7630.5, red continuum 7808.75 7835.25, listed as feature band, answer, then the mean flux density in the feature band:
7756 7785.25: 0.6 angstrom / 6.77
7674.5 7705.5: 2.1 angstrom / 6.44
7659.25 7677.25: 1.3 angstrom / 6.41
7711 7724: 2.3 angstrom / 5.68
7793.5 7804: 0.4 angstrom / 6.67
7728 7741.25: 0.2 angstrom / 6.83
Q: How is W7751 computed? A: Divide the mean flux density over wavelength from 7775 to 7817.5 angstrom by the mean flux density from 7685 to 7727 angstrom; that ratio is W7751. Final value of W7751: 1.2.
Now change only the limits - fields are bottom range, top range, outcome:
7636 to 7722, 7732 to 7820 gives 1.08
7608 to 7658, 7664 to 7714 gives 0.87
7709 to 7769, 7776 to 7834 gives 1.10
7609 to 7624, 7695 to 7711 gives 0.73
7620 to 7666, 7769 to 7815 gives 1.02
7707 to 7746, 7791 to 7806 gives 1.11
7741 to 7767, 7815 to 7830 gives 1.10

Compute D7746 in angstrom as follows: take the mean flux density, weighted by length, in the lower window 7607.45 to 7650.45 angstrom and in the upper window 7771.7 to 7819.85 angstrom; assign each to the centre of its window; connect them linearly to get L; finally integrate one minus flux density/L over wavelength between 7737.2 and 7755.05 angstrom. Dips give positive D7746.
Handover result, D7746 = 1.4 angstrom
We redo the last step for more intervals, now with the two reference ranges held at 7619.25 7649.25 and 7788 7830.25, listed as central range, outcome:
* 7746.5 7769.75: 1.7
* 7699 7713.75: 5.2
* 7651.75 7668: 0.8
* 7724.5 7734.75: -0.1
